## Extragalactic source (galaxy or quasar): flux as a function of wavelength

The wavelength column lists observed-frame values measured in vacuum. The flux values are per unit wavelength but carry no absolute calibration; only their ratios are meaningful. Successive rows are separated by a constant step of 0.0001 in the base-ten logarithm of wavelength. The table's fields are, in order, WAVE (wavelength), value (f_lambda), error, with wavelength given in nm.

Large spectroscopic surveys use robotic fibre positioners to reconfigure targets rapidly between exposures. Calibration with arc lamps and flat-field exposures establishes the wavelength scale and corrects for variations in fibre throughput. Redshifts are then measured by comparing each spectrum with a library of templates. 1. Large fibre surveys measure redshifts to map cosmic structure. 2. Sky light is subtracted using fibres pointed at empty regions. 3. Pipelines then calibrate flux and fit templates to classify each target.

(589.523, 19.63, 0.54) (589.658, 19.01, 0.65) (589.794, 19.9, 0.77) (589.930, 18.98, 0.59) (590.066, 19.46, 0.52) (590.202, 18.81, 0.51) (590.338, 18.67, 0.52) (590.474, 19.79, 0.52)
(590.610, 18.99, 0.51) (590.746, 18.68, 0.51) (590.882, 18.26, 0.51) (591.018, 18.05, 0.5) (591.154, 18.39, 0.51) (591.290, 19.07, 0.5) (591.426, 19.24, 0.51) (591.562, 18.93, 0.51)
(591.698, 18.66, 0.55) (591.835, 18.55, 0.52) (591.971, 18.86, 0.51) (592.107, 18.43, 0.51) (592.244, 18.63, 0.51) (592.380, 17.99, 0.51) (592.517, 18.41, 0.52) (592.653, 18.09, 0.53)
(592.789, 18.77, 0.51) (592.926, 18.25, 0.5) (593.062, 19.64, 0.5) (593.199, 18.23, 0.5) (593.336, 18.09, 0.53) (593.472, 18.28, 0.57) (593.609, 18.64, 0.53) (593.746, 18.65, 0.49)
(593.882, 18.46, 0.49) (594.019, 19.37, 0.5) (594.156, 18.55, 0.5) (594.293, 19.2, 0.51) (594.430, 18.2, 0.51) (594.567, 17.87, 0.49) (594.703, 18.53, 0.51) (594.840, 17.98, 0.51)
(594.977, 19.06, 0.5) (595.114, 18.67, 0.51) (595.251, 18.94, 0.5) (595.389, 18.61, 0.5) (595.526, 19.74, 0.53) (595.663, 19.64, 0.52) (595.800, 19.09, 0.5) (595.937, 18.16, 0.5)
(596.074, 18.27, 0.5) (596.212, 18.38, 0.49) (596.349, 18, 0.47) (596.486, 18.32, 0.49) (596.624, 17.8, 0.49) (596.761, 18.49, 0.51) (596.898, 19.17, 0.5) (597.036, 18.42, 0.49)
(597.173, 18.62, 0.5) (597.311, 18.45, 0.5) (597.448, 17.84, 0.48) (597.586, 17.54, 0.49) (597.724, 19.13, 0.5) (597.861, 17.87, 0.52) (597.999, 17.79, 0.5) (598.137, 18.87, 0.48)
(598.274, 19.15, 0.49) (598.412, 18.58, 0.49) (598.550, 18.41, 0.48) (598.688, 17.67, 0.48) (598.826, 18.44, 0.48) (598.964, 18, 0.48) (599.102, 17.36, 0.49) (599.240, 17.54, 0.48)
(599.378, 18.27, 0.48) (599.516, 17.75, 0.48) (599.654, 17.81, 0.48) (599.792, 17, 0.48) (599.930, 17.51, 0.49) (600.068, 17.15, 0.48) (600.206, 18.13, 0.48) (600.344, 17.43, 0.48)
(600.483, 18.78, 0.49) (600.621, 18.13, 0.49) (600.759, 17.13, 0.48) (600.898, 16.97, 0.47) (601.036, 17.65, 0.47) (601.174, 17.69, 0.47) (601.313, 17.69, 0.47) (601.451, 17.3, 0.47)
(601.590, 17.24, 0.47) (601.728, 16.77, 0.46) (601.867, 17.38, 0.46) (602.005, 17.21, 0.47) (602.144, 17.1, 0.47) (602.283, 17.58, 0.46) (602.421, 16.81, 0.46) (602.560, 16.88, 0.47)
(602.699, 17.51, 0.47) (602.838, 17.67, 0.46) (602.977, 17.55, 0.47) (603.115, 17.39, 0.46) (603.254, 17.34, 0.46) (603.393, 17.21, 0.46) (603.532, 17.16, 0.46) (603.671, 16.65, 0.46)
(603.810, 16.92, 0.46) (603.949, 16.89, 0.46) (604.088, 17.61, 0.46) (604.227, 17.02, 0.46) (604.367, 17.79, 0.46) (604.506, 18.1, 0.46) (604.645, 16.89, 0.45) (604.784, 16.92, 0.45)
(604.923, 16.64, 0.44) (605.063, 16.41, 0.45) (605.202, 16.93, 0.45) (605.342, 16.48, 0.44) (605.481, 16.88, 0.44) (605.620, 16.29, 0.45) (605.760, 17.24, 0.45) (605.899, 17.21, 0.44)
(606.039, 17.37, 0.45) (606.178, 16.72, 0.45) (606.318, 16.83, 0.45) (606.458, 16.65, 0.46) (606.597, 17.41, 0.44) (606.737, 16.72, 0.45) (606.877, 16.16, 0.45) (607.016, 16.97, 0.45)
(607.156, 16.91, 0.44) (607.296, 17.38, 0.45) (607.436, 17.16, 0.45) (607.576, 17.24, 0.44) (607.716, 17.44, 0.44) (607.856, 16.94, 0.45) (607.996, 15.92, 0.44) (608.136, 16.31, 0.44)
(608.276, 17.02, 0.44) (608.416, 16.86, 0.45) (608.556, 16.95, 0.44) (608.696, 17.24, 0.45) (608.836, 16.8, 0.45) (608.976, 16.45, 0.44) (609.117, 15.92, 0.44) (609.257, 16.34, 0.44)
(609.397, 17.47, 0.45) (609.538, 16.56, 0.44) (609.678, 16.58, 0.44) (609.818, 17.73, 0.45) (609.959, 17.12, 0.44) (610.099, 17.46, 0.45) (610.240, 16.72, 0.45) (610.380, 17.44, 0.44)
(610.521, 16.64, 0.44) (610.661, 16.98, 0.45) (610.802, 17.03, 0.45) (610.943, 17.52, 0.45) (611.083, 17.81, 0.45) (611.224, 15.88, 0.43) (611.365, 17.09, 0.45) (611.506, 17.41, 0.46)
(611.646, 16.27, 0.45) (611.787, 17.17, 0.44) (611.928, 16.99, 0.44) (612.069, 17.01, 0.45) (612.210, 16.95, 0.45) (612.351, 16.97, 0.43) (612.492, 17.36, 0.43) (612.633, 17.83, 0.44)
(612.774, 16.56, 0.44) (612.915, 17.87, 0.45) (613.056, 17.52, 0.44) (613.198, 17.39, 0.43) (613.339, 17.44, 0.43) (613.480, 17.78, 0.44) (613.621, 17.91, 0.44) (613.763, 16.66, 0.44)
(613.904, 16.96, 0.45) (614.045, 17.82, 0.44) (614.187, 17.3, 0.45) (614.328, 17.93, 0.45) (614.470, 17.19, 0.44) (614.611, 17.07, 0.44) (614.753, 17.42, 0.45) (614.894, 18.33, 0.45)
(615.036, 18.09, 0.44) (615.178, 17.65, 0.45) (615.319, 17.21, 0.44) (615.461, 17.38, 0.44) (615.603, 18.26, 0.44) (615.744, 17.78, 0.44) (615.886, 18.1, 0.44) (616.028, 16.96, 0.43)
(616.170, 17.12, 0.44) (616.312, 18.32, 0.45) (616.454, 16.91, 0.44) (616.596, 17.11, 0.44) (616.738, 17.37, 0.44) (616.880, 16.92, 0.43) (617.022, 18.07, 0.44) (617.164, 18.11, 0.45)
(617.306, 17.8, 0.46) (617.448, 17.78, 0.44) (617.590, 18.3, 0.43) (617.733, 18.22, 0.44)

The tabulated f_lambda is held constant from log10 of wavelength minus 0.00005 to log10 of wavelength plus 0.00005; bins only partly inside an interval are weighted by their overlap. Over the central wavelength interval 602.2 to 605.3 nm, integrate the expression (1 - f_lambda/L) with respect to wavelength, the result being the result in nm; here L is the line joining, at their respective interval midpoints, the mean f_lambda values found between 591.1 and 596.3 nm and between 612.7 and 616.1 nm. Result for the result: 0.16 nm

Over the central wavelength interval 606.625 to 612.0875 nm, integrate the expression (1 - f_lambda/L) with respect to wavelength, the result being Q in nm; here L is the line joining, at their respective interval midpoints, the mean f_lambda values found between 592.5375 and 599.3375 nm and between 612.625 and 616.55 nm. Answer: 0.27 nm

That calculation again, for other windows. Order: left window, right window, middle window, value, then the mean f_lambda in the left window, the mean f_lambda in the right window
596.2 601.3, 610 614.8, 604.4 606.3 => 0.07 nm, 18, 17.2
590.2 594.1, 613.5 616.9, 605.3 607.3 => 0.12 nm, 18.6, 17.5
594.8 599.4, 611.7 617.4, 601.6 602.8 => 0.06 nm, 18.4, 17.5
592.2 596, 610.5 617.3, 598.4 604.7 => 0.23 nm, 18.6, 17.4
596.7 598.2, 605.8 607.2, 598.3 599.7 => 0.01 nm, 18.4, 16.9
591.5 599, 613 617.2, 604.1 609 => 0.28 nm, 18.5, 17.5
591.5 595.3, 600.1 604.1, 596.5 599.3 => -0.05 nm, 18.6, 17.4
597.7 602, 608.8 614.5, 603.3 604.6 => 0.02 nm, 17.8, 17.1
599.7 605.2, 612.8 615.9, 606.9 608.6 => 0.05 nm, 17.3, 17.6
